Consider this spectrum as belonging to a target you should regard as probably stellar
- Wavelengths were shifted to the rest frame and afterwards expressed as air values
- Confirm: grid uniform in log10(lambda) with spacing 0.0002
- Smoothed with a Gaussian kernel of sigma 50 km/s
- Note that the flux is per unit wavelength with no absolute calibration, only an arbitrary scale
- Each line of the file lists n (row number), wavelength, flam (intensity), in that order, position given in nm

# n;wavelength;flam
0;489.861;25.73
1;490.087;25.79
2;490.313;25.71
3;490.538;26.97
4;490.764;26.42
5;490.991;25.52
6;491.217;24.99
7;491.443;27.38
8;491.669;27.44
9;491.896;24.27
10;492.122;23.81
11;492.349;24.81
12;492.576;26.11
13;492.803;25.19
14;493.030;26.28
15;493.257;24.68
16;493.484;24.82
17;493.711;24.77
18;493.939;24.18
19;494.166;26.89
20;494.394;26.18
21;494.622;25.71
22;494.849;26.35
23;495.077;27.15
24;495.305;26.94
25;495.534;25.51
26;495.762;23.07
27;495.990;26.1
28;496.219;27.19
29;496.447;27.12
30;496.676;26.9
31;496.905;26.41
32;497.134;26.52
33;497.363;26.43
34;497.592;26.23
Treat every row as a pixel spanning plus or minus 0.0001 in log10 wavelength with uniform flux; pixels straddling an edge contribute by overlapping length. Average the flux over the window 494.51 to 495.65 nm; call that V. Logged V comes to 26.3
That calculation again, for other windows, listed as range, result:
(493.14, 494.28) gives 25.1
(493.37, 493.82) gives 24.8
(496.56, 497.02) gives 26.6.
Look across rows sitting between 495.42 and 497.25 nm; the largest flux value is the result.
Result 27.19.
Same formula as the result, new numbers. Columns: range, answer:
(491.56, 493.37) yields 27.44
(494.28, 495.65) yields 27.15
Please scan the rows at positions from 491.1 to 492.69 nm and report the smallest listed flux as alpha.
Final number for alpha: 23.81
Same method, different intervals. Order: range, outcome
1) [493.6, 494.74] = 24.18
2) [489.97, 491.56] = 24.99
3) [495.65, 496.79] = 23.07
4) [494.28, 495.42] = 25.71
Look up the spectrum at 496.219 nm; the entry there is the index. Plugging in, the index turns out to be 27.19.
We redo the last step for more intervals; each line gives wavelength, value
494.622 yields 25.71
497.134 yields 26.52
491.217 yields 24.99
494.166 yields 26.89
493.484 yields 24.82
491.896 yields 24.27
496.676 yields 26.9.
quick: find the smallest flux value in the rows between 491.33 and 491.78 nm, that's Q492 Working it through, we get 27.38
